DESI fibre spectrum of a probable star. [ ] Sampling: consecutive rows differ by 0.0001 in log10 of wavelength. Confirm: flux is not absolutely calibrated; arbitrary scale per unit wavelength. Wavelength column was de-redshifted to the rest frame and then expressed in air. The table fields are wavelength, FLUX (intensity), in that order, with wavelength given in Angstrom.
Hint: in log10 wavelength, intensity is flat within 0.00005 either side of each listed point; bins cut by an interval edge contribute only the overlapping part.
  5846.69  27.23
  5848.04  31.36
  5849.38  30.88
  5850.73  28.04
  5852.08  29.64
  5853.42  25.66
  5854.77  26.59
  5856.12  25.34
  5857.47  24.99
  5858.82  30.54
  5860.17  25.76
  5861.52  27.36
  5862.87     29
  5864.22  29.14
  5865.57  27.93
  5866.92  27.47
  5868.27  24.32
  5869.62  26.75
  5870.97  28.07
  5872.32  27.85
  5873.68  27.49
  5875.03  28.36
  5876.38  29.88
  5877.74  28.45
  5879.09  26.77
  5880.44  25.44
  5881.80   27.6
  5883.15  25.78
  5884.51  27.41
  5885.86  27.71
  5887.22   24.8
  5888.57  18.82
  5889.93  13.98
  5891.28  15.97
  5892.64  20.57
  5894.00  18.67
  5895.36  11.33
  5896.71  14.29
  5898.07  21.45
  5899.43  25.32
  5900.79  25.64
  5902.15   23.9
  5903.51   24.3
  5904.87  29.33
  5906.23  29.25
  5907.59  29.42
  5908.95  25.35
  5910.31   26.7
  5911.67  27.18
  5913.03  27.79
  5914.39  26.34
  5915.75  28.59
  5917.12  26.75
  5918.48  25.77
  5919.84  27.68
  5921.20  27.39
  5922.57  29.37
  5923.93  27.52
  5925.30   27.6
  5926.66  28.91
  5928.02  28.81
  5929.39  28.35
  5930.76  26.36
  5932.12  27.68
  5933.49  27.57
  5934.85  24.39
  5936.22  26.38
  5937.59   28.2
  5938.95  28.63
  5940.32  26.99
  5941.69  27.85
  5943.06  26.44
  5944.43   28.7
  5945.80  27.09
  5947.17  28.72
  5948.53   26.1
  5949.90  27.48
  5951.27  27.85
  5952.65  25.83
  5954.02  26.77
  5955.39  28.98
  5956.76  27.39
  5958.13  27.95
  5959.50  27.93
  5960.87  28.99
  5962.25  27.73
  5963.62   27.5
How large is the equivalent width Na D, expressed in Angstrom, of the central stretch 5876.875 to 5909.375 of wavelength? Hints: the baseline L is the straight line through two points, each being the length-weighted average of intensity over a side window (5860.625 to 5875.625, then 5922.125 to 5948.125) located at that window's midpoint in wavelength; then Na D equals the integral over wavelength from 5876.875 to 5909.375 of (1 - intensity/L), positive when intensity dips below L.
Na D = 4.9 Angstrom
